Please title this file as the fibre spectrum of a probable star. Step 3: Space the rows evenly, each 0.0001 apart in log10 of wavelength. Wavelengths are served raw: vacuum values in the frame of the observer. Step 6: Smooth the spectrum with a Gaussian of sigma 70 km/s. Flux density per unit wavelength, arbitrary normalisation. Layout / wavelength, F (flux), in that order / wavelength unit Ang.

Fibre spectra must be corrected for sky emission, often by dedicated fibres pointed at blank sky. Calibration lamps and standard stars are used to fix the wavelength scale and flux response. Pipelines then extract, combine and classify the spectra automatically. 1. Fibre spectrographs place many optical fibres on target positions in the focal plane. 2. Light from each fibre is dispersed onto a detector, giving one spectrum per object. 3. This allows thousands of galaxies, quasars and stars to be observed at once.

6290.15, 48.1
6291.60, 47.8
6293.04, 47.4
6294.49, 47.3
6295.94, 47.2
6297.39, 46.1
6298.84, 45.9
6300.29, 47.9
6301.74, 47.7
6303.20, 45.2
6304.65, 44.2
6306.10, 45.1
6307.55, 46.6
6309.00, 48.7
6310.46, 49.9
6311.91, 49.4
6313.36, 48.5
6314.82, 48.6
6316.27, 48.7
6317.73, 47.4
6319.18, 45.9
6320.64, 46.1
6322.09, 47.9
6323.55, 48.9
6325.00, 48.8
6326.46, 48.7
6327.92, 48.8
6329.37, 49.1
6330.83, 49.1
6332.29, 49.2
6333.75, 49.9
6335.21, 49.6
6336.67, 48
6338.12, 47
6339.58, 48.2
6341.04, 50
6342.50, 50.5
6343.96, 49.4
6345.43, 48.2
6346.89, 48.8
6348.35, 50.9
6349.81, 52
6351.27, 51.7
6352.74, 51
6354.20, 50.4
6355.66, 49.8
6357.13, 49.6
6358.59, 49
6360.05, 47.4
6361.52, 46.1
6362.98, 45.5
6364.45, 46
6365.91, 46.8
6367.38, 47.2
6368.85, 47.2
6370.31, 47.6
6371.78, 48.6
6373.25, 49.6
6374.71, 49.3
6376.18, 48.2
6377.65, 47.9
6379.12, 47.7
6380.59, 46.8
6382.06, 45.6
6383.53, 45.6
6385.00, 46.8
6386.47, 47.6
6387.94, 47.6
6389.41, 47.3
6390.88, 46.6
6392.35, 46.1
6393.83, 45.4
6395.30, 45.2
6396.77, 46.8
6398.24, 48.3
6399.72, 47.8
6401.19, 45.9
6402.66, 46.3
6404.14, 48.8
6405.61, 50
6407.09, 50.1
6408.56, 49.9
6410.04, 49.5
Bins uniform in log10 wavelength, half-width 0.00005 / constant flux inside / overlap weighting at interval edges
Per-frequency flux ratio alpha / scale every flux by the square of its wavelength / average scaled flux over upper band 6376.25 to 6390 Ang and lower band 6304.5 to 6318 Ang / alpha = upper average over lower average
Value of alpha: 1.01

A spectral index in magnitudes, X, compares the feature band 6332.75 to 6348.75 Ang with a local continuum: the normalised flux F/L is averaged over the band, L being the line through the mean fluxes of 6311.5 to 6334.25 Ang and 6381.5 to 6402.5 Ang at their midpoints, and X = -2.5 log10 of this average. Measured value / -0.03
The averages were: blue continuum 48.4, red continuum 46.6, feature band 49.1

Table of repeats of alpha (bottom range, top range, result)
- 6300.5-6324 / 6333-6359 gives 1.06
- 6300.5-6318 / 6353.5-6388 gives 1.02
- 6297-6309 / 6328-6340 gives 1.07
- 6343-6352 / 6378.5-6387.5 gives 0.94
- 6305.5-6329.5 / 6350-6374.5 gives 1.02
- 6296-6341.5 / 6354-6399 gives 1.01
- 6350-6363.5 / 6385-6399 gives 0.96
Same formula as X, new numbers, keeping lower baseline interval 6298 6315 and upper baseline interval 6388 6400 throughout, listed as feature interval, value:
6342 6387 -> -0.03 mag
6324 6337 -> -0.04 mag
